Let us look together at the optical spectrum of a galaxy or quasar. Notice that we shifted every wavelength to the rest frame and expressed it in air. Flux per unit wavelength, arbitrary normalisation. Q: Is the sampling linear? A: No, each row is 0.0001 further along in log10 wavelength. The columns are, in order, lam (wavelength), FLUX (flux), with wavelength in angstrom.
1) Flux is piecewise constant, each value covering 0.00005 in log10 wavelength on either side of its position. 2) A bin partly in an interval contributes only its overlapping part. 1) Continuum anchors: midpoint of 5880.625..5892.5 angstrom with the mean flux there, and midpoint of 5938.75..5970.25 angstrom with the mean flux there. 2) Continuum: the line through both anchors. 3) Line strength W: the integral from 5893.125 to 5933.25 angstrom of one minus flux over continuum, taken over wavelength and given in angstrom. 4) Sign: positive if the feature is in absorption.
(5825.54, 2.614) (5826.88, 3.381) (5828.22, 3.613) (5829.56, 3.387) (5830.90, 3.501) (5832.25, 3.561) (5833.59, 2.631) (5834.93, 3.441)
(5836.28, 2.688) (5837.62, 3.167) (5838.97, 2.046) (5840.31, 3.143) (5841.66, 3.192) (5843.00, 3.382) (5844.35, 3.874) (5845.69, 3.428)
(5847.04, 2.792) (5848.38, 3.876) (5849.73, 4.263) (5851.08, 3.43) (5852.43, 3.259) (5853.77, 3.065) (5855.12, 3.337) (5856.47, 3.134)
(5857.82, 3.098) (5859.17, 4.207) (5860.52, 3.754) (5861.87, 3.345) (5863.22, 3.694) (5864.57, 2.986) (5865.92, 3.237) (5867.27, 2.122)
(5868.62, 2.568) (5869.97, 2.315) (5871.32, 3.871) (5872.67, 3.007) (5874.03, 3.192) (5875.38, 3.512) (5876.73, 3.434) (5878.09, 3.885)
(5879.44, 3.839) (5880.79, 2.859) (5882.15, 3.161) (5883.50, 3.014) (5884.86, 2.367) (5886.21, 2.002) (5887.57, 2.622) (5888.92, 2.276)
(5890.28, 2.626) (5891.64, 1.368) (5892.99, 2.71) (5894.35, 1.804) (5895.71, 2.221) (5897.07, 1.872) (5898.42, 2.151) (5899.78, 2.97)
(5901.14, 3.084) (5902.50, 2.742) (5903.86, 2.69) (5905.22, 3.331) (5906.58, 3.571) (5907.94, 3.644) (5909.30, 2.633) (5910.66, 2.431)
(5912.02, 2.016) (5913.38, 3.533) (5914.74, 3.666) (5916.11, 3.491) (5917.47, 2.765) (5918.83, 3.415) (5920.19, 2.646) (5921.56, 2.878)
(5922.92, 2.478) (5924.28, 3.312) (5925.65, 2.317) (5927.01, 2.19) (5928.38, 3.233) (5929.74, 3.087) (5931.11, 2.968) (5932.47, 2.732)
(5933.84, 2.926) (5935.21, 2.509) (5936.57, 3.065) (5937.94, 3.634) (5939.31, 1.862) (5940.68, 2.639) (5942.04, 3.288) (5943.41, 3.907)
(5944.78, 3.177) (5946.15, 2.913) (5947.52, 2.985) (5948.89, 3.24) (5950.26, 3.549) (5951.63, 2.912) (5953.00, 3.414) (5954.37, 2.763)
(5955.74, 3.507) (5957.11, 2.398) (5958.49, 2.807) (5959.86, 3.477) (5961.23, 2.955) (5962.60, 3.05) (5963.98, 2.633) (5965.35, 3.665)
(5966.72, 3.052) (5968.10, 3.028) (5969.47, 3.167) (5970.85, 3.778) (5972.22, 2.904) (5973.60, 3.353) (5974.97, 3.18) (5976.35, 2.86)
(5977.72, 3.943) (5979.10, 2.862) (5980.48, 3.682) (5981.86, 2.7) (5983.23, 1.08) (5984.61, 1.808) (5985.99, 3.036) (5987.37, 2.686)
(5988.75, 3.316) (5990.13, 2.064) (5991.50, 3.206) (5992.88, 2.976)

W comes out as -1.8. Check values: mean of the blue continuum 2.46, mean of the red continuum 3.07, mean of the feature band 2.82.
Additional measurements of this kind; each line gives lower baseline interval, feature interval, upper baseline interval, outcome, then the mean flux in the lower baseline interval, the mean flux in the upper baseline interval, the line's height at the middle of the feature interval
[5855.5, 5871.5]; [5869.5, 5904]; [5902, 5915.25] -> 3.8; 3.18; 3.02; 3.1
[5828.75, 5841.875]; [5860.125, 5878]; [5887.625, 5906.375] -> -2.7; 3.08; 2.48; 2.75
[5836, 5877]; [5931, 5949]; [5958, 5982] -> 1.2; 3.24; 3.19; 3.2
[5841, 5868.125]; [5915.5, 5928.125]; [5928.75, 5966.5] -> 1.2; 3.37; 3.04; 3.13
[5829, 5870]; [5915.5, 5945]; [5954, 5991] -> 1.2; 3.24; 2.96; 3.05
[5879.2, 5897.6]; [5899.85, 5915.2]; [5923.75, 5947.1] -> -2.2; 2.45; 2.92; 2.64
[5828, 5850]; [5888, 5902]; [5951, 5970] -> 3.8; 3.27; 3.06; 3.17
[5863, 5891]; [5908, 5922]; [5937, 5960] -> 0.2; 2.97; 3.08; 3.02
